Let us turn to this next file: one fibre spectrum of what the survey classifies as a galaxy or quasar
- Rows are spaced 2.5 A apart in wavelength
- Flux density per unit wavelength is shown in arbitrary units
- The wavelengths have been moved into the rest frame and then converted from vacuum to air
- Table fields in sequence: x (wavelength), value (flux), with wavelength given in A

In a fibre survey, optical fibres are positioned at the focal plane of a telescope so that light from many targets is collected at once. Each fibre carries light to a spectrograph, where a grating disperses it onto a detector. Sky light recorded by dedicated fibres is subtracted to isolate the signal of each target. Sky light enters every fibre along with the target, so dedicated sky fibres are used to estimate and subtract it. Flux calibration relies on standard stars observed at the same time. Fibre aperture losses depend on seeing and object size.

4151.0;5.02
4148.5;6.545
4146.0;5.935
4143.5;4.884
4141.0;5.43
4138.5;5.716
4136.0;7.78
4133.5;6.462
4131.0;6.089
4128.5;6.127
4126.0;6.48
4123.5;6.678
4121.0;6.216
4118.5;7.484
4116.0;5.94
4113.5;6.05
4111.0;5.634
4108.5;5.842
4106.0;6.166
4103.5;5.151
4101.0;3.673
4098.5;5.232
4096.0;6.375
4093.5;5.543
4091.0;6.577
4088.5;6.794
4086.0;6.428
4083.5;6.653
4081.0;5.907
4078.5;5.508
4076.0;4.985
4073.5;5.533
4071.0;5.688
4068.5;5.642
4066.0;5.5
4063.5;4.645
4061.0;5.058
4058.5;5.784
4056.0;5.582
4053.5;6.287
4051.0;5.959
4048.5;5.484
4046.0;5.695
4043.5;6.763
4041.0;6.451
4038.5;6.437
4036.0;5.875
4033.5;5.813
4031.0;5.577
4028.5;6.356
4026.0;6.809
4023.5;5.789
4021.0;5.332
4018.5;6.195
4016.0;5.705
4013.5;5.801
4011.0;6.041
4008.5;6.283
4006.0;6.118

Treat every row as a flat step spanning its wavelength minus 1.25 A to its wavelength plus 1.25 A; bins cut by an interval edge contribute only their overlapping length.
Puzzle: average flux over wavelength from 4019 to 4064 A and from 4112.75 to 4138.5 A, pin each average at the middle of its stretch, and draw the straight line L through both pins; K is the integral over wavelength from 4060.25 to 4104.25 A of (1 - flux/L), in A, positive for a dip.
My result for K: 4.1 A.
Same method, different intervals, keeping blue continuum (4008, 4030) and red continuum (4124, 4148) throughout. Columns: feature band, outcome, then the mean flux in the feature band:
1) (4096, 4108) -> 1.69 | 5.24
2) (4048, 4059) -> 0.38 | 5.84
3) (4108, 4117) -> 0.36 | 5.87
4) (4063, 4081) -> 1.92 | 5.43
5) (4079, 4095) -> -0.51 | 6.28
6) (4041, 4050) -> 0.00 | 6.05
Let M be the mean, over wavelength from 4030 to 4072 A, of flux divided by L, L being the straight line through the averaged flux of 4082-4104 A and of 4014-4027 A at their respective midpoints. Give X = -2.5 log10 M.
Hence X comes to 0.02 mag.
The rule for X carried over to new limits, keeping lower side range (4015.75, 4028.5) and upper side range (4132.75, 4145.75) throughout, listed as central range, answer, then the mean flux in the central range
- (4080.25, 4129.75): 0.00 mag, 6.05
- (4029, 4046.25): -0.02 mag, 6.12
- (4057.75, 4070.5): 0.13 mag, 5.33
